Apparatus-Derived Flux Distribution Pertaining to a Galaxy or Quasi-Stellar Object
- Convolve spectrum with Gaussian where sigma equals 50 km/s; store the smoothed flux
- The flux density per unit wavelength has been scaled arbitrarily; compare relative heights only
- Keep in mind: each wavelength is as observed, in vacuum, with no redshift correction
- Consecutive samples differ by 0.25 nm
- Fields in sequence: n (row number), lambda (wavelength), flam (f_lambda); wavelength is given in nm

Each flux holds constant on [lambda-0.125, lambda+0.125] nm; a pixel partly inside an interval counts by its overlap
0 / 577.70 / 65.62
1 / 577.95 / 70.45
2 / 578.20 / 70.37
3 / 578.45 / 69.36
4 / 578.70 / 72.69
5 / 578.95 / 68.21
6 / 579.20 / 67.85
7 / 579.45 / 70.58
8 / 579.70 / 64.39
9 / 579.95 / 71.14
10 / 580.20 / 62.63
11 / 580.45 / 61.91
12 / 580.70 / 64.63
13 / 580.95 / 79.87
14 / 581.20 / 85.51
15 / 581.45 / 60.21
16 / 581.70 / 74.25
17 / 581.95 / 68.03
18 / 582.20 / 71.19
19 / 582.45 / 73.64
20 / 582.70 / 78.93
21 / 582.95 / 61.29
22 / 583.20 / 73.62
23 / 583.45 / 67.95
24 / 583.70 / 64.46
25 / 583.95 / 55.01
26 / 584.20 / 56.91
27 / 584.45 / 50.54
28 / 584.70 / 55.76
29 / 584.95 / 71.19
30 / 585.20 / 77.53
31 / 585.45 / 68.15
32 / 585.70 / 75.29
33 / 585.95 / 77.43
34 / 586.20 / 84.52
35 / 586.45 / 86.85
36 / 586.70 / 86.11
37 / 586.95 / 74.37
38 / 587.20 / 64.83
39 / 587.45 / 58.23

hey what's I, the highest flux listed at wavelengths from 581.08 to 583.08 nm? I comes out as 85.51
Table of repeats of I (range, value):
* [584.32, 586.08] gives 77.53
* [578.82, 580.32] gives 71.14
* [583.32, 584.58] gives 67.95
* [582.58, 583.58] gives 78.93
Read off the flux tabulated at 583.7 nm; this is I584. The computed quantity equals 64.46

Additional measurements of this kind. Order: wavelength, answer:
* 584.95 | 71.19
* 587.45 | 58.23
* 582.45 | 73.64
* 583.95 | 55.01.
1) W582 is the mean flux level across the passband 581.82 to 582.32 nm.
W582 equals 69.6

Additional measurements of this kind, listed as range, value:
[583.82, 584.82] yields 54.6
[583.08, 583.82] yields 68.7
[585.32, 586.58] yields 78.5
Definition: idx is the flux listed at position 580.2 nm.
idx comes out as 62.63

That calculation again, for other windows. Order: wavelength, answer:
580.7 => 64.63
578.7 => 72.69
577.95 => 70.45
